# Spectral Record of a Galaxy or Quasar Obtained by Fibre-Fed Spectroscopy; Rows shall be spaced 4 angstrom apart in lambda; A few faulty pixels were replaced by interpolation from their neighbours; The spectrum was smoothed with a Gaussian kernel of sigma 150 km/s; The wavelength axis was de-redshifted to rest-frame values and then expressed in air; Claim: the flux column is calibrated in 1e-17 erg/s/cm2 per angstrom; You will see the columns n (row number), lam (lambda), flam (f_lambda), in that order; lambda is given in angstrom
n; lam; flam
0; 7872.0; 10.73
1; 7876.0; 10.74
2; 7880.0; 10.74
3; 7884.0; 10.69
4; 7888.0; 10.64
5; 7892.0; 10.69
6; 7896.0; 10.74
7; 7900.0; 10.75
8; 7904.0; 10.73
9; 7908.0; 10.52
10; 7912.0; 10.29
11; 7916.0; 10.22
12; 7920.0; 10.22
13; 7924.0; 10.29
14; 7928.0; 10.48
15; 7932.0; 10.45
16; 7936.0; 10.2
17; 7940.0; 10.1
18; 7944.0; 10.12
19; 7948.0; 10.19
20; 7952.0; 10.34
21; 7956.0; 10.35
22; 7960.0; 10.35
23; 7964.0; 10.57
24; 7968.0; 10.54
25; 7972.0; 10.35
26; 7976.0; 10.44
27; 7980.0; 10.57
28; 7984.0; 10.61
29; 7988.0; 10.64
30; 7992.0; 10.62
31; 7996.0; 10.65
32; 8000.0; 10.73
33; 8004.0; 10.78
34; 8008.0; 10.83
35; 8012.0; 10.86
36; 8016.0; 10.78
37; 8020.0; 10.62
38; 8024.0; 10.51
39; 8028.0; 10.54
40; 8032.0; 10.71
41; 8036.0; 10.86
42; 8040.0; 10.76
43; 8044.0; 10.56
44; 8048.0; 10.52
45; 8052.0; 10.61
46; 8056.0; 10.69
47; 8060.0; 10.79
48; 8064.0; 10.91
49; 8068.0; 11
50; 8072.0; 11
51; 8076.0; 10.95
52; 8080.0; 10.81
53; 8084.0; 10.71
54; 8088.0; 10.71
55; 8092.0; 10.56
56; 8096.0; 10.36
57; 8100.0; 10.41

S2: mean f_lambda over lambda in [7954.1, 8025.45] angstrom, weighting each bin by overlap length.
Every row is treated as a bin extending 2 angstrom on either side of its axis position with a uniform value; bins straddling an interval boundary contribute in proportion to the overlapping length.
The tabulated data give 10.6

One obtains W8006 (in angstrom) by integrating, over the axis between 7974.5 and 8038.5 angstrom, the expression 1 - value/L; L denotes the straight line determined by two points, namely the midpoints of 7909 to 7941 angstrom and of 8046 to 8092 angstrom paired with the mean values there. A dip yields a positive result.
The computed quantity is -0.6 angstrom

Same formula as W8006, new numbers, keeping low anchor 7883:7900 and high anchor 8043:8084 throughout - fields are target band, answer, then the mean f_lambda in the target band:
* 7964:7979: 0.4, 10.5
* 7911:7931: 0.8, 10.3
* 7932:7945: 0.6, 10.2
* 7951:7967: 0.5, 10.4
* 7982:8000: 0.2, 10.6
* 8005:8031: 0.2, 10.7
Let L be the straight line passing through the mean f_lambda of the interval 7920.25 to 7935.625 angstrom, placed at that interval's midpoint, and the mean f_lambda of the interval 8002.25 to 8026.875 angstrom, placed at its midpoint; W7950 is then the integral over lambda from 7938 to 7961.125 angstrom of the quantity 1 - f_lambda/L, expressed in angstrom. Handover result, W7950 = 0.5 angstrom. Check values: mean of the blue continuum 10.4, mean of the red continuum 10.7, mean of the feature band 10.2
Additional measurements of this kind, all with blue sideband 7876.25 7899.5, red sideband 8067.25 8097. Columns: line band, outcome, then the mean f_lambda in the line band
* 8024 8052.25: 0.3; 10.6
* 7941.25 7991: 1.4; 10.4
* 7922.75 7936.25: 0.4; 10.4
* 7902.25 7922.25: 0.6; 10.4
